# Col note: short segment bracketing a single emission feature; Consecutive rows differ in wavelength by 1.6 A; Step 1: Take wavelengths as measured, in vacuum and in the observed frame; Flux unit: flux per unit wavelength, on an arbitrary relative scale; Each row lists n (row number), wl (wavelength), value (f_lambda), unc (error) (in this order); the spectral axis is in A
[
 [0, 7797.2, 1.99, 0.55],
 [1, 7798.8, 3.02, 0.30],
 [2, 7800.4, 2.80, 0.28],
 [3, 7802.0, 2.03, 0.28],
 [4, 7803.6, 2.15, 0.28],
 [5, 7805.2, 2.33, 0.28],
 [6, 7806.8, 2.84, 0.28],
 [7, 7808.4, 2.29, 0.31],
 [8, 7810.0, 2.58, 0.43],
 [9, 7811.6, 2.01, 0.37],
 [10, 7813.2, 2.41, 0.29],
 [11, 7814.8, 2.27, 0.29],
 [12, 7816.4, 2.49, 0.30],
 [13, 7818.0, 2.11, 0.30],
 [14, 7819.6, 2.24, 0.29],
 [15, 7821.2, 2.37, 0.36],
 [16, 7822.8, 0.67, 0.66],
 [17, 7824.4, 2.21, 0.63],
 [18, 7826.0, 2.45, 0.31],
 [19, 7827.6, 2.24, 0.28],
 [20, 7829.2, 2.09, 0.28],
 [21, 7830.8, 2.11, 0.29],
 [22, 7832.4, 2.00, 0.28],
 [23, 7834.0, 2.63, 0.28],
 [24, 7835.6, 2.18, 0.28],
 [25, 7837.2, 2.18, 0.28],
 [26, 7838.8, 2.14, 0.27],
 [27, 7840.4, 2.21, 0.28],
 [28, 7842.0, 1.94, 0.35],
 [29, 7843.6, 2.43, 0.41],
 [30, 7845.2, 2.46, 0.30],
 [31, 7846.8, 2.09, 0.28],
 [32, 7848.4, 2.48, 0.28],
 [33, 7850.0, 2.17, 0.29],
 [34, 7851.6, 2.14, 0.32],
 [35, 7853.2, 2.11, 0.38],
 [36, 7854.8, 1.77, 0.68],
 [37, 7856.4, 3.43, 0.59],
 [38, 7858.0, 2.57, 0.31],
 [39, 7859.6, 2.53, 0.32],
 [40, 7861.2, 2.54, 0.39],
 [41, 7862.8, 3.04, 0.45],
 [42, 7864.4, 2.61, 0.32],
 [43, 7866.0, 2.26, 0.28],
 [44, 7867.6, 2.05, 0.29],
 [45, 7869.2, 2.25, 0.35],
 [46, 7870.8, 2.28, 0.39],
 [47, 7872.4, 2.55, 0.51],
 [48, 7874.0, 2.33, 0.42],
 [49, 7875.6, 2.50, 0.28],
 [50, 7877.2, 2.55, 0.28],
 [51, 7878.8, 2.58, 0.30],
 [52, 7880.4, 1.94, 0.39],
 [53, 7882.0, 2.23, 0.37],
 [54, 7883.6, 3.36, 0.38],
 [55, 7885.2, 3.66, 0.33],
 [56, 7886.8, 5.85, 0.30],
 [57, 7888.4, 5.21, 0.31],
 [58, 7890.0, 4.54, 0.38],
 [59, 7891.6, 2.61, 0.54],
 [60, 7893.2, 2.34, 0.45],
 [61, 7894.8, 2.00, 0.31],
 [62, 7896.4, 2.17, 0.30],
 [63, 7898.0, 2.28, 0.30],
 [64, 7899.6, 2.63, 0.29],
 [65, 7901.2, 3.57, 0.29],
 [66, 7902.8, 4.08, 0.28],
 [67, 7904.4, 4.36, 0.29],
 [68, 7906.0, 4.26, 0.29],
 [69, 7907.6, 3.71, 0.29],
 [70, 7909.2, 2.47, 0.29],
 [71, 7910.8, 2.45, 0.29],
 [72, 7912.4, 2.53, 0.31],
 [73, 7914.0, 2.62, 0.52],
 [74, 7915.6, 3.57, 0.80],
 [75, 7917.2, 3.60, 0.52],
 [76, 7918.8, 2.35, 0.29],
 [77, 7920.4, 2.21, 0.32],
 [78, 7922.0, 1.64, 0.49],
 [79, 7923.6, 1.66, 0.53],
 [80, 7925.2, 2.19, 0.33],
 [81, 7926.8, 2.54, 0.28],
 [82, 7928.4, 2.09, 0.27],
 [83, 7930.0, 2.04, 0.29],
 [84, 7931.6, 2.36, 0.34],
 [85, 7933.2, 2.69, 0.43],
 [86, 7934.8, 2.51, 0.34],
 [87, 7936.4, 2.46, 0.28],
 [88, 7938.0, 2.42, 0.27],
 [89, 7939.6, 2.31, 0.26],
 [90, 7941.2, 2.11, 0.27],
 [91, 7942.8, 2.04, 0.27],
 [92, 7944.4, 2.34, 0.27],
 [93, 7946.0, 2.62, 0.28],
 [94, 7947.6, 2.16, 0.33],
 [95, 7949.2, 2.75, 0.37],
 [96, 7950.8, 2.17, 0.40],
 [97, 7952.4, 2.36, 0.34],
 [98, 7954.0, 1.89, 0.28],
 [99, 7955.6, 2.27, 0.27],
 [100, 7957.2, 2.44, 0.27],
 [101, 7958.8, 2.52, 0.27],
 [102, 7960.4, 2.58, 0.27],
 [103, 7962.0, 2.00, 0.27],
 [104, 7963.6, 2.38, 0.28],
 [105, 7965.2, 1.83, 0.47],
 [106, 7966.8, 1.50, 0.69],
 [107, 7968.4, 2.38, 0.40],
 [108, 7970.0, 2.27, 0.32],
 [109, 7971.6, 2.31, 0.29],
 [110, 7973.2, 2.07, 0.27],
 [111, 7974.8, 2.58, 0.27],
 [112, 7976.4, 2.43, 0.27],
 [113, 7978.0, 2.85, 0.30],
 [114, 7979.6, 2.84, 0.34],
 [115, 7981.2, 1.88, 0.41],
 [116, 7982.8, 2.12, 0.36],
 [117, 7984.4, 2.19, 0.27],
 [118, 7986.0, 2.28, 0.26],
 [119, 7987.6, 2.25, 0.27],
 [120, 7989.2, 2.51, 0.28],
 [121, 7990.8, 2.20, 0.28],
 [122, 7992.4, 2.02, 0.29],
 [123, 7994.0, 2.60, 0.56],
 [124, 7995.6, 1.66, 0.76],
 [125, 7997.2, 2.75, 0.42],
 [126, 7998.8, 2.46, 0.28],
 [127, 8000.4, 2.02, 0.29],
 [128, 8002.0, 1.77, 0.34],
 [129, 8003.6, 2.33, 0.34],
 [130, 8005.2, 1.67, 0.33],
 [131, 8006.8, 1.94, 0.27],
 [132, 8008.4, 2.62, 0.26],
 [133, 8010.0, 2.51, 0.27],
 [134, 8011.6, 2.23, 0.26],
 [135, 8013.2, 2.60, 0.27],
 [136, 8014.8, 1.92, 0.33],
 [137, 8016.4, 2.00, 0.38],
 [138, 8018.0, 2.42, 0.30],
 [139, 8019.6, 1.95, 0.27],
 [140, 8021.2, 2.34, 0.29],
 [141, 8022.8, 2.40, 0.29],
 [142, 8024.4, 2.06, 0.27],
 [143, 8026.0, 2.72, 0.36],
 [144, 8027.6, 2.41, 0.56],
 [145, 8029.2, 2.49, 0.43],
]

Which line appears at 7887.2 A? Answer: [S II]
